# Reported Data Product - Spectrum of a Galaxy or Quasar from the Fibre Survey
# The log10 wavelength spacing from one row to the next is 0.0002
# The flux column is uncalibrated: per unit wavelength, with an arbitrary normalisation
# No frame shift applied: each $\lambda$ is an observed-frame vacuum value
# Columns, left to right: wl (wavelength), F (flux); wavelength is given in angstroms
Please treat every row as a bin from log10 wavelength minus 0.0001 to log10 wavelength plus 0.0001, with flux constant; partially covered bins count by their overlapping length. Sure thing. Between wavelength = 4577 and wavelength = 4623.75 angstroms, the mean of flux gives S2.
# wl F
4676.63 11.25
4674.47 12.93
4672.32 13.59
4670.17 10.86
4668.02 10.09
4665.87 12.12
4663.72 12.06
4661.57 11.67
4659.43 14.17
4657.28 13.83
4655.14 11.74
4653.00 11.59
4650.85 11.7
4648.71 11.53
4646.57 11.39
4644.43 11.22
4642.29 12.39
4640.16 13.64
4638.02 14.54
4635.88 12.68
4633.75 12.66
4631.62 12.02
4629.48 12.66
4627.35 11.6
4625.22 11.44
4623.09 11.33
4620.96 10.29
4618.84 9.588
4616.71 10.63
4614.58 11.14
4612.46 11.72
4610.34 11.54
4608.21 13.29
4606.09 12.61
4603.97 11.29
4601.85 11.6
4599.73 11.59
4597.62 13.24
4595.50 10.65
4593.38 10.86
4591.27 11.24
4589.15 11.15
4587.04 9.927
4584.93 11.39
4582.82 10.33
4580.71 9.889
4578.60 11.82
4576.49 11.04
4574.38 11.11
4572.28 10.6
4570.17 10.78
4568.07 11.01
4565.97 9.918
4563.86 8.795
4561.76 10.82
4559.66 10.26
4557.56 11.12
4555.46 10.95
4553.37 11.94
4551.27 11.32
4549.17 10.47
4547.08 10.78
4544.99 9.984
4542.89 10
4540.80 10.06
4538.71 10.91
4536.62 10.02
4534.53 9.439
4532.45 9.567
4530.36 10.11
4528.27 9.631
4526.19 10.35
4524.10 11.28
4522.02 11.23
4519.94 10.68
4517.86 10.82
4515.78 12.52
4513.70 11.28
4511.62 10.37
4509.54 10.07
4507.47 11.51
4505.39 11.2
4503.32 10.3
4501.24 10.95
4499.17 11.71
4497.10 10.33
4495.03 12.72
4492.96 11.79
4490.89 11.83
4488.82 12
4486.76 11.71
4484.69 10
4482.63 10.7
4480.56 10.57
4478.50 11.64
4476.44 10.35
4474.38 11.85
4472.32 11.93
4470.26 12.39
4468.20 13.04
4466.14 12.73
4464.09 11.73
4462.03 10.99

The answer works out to 11.2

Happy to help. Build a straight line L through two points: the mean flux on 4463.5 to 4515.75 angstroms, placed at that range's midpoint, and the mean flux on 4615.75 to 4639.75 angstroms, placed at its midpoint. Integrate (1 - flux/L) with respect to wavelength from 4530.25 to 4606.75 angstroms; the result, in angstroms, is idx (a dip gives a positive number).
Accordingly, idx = 5.7 angstroms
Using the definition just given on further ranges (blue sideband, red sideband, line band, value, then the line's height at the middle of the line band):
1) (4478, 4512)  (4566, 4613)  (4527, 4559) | 2.3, 11.2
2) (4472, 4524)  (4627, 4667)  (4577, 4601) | 1.7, 11.9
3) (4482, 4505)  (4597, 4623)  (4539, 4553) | 1.0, 11.4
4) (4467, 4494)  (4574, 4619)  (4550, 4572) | 1.3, 11.4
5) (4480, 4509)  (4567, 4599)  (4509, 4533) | 1.0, 11.2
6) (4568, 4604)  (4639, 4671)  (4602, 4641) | -1.2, 11.6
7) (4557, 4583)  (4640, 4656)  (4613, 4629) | 0.6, 11.4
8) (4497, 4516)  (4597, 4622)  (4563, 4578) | 1.1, 11.3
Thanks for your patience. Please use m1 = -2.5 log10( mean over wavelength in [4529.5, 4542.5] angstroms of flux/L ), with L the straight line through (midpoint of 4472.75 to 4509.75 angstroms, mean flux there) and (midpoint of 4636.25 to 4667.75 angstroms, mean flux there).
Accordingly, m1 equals 0.15 mag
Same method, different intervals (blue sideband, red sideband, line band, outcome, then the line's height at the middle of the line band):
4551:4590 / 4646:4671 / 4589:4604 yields -0.038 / 11.1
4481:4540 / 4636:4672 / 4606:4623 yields 0.052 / 11.8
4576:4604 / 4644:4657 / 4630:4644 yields -0.118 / 11.6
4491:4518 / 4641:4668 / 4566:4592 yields 0.080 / 11.6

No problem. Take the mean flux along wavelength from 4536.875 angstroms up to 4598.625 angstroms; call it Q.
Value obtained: 10.8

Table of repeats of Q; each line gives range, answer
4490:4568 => 10.7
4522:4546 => 10.2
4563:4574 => 10.3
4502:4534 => 10.7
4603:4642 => 11.9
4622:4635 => 12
